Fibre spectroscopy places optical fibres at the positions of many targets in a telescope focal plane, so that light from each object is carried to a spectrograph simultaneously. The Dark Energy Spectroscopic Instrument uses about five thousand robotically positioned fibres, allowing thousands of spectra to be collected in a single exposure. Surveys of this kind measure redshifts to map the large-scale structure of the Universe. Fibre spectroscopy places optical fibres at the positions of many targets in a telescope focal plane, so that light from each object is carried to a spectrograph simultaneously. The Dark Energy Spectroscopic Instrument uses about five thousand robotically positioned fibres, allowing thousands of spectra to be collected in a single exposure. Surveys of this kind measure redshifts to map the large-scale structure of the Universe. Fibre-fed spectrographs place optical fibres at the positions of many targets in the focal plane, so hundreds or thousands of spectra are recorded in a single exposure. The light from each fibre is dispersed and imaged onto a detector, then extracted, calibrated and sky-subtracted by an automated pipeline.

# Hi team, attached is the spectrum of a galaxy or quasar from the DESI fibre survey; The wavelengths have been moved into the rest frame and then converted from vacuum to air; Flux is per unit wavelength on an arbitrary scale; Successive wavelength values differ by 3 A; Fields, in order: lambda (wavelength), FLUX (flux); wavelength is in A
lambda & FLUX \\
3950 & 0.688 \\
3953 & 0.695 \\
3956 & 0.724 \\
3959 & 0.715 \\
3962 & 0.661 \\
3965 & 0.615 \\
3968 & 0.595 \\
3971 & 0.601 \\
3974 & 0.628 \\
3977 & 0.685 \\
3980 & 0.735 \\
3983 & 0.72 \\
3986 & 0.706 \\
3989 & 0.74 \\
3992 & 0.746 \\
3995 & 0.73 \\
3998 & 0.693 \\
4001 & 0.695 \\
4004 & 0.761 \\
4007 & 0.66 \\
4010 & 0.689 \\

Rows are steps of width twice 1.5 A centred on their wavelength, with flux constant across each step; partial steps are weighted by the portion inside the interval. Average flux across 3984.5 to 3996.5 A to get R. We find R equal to 0.73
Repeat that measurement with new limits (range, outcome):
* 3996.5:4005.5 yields 0.716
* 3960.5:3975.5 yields 0.62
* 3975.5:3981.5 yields 0.71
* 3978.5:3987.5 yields 0.72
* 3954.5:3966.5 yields 0.679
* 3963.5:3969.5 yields 0.605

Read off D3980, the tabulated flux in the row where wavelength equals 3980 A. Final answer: 0.735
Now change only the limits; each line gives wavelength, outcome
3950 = 0.688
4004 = 0.761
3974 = 0.628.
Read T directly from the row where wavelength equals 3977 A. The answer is 0.685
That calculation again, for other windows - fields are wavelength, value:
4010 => 0.689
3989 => 0.74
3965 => 0.615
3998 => 0.693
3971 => 0.601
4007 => 0.66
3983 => 0.72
